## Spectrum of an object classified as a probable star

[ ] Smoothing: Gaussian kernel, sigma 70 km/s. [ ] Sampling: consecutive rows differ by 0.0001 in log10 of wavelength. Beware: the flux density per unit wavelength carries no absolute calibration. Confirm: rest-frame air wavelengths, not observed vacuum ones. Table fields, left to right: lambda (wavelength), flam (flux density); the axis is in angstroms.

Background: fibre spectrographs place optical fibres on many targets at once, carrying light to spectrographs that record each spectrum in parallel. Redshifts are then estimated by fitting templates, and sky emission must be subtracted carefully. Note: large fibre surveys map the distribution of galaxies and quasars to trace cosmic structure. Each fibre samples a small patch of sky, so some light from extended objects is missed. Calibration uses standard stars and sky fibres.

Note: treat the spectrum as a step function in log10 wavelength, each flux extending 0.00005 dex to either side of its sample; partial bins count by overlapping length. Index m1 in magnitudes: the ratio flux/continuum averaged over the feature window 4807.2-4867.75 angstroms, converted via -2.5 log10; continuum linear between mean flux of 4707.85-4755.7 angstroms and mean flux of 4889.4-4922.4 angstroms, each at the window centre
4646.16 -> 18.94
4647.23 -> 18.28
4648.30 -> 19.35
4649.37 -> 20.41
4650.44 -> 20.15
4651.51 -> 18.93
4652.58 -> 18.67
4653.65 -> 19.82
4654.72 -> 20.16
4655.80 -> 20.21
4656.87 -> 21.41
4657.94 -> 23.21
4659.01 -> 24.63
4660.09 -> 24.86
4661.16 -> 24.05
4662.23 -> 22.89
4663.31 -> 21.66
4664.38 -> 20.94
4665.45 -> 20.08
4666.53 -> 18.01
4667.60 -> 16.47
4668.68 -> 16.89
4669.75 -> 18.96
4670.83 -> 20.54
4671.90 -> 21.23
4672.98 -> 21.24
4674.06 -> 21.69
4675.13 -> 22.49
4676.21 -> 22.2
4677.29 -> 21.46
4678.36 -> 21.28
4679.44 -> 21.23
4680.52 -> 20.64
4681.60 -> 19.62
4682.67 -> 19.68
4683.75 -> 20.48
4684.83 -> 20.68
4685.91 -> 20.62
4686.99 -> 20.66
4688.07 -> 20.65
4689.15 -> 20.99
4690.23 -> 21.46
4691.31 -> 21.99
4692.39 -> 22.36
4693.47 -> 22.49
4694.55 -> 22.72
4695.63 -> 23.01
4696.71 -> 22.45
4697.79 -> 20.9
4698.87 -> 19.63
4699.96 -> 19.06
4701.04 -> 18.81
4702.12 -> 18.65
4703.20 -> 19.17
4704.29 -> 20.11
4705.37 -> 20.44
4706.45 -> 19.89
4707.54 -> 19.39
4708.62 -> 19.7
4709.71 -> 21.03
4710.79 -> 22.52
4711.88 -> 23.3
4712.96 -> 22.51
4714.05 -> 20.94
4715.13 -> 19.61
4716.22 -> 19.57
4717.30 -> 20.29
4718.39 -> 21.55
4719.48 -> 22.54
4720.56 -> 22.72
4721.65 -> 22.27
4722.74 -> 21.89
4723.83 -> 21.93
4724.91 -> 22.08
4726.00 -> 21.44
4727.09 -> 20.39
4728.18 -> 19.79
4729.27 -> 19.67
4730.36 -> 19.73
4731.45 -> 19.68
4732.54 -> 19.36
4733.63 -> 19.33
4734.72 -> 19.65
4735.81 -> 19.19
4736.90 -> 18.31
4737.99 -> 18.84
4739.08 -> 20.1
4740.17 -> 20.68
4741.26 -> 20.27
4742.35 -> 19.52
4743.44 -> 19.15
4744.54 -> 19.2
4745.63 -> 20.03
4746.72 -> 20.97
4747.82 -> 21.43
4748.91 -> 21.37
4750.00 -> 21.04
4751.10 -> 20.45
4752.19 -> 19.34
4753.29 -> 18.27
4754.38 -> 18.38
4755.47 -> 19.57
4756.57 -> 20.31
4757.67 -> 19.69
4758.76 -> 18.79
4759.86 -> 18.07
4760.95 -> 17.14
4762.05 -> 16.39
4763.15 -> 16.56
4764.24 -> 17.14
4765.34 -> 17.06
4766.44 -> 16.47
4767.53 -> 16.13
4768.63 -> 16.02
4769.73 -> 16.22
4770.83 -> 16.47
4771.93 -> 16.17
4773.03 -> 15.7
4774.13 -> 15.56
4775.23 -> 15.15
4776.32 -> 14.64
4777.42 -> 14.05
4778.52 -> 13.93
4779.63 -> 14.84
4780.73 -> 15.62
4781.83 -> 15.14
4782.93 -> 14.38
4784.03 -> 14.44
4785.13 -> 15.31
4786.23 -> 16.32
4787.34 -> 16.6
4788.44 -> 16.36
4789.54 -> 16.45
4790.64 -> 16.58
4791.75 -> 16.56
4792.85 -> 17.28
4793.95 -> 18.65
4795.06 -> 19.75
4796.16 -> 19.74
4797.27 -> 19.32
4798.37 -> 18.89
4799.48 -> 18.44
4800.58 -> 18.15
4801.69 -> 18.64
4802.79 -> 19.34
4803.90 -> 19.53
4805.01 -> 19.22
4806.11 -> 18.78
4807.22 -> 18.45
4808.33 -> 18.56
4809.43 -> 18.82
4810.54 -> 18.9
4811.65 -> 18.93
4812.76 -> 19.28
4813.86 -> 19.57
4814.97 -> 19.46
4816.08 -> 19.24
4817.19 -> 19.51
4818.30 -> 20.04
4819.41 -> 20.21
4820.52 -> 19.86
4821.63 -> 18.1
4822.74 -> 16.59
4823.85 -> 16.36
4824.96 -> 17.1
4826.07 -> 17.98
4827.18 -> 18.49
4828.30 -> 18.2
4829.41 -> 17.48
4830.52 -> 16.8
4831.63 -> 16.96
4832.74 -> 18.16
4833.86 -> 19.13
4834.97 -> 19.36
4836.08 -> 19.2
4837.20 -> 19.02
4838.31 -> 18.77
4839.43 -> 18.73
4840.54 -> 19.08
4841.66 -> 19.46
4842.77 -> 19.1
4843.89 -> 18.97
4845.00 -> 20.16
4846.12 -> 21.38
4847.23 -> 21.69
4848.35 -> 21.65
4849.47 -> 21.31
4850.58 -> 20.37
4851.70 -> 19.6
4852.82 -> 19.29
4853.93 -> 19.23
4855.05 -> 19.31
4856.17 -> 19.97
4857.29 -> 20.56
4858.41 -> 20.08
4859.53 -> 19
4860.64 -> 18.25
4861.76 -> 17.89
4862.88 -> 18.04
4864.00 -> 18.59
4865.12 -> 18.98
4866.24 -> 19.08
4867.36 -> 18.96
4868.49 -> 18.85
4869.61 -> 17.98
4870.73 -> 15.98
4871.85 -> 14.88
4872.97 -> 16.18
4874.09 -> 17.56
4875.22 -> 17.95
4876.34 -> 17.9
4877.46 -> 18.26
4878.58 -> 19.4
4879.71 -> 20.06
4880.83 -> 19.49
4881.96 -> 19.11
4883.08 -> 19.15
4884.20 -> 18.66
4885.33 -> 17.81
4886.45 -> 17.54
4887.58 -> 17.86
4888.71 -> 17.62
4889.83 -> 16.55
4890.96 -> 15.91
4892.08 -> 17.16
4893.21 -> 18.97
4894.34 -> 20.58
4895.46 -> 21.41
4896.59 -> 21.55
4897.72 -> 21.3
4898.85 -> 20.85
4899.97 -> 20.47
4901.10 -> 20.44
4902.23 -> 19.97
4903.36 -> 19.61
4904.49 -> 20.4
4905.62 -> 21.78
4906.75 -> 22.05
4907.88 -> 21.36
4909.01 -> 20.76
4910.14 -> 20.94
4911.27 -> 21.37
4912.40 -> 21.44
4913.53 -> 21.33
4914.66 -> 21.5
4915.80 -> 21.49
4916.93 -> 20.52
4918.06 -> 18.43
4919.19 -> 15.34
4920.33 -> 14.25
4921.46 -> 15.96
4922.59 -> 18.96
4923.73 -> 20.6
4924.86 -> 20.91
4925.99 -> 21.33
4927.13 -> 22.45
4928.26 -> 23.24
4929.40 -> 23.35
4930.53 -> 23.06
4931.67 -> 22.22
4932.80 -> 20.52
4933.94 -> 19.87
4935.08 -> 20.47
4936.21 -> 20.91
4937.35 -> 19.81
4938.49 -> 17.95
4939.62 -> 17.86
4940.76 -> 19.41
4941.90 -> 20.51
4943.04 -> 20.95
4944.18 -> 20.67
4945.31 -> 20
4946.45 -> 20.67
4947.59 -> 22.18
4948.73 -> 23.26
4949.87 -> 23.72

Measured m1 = 0.06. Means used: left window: 20.4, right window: 19.8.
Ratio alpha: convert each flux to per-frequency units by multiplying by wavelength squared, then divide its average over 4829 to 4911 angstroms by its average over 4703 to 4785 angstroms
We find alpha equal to 1.07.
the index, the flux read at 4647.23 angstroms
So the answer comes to 18.28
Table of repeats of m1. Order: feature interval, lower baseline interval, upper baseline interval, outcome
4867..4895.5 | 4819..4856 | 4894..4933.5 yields 0.11 mag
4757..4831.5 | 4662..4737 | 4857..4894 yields 0.11 mag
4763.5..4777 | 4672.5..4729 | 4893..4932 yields 0.29 mag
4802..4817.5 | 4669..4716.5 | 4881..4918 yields 0.07 mag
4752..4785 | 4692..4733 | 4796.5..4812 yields 0.19 mag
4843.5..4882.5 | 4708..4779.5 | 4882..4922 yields 0.02 mag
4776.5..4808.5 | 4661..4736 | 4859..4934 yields 0.17 mag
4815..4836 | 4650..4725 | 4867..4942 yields 0.10 mag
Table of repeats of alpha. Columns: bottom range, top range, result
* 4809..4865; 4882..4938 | 1.08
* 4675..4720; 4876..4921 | 1.02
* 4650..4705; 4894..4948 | 1.09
